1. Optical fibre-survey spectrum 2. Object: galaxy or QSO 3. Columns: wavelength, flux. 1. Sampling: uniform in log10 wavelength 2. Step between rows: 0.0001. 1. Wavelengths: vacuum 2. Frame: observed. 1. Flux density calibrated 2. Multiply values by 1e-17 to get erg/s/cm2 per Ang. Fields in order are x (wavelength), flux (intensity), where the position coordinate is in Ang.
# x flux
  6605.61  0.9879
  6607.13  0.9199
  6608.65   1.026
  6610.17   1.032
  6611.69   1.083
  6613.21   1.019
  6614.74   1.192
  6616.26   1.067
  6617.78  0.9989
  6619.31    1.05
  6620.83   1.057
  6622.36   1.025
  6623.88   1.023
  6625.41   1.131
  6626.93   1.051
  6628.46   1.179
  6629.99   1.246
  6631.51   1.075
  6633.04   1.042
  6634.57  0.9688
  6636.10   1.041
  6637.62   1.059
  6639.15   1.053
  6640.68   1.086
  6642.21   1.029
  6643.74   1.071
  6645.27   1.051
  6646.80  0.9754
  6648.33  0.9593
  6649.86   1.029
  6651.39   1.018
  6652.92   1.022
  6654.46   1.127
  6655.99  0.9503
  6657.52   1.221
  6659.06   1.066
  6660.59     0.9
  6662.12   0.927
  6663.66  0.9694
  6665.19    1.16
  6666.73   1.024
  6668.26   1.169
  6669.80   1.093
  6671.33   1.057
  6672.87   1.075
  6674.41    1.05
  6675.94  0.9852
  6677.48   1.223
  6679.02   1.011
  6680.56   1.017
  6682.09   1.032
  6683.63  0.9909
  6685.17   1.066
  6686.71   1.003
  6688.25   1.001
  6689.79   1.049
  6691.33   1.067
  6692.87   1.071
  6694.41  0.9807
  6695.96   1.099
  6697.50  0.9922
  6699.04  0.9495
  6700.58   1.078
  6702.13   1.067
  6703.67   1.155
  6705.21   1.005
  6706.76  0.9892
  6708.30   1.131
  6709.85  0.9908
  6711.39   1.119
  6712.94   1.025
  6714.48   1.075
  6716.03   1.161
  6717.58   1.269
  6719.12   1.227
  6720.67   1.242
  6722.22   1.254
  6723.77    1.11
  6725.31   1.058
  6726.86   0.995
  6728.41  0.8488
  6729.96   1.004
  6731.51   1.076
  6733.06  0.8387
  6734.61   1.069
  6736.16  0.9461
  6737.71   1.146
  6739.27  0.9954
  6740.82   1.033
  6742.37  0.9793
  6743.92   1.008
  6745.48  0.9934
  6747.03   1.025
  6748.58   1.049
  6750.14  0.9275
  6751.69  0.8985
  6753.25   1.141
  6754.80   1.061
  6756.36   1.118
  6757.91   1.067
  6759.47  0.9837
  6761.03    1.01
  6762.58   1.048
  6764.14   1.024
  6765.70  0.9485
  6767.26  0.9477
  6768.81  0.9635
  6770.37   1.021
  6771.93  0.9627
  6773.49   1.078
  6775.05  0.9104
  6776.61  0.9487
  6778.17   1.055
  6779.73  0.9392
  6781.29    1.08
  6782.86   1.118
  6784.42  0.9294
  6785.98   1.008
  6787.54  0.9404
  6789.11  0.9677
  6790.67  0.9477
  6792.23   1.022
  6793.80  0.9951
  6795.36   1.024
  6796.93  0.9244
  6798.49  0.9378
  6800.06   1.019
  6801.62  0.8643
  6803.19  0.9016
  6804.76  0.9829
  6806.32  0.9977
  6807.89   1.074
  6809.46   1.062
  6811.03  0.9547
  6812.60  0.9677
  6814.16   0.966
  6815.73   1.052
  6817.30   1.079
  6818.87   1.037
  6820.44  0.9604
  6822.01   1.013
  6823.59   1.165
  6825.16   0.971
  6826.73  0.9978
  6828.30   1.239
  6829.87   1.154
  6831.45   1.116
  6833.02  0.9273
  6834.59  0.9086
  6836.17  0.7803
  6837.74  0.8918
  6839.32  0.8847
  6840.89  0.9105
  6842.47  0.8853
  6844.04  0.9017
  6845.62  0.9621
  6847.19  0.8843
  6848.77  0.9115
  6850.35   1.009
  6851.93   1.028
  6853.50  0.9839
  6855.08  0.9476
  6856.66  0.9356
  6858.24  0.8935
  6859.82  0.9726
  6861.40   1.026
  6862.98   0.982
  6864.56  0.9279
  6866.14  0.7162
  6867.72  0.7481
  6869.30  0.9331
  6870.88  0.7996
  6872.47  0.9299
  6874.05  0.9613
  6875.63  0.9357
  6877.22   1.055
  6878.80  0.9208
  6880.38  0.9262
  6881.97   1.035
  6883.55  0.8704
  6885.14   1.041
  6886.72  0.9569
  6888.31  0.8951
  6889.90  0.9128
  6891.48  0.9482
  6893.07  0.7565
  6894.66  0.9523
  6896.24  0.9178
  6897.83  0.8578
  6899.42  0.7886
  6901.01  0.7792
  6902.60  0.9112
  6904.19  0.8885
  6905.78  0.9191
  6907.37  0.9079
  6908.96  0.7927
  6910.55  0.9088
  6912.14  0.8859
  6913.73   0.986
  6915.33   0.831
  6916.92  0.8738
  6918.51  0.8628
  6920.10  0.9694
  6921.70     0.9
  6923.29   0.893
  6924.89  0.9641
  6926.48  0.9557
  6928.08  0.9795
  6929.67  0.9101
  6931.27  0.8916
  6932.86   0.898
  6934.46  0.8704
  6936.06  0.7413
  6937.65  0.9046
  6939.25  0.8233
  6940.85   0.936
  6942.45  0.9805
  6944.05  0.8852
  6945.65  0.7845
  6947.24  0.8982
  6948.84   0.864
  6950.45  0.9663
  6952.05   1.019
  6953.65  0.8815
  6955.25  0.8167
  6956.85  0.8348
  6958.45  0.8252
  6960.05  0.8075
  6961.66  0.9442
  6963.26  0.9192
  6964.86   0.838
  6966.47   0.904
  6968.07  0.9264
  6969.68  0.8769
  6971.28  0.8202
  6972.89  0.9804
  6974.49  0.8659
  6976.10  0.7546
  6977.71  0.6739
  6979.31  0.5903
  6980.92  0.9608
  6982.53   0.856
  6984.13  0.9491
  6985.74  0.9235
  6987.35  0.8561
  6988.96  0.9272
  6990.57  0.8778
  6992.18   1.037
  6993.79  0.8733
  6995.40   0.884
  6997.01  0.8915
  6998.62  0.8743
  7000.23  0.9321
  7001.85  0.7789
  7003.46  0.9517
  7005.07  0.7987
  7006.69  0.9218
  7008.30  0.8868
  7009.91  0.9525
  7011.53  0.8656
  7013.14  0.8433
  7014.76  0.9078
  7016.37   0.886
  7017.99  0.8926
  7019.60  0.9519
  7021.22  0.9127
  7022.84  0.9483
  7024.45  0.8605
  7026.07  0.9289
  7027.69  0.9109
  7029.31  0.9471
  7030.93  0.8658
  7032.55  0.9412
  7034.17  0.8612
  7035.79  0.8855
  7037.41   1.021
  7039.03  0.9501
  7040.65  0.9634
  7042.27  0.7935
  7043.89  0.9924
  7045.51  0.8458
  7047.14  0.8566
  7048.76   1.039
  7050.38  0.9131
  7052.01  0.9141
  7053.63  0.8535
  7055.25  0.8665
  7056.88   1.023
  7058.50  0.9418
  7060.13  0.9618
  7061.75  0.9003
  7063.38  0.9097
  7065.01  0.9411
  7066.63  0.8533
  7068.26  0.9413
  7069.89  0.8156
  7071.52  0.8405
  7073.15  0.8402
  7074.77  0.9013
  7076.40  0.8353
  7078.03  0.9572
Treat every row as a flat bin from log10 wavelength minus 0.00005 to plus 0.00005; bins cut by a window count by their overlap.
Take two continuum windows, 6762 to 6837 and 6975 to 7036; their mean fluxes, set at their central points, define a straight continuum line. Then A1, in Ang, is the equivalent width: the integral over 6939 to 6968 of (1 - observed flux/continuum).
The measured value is 0.80 Ang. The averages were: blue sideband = 0.998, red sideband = 0.883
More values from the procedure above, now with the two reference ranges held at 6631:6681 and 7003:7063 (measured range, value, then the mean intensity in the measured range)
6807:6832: -1.6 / 1.05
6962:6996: 2.2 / 0.872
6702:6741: -1.9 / 1.07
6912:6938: 1.3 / 0.901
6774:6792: 0.2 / 0.988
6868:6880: 0.5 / 0.926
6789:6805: 0.5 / 0.962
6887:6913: 2.2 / 0.878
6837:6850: 1.0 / 0.907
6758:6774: 0.1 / 1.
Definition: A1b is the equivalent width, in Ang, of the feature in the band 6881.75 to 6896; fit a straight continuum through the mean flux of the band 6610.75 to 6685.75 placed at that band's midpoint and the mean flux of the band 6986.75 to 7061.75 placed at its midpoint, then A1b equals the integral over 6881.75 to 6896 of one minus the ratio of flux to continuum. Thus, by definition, 0.5 Ang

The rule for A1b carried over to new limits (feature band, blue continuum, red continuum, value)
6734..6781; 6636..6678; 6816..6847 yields 0.15 Ang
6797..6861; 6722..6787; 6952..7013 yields -0.71 Ang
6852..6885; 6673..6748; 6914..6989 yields 0.33 Ang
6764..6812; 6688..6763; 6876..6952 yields 0.78 Ang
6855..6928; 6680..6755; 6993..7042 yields 4.13 Ang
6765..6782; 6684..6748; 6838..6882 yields 0.27 Ang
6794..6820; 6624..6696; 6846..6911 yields -0.84 Ang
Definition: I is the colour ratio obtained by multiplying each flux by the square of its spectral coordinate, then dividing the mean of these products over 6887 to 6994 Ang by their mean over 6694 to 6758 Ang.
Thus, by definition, 0.9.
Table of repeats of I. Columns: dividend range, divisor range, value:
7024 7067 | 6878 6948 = 1.06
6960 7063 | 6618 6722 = 0.93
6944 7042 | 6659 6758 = 0.92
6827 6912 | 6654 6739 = 0.92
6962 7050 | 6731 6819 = 0.95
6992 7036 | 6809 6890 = 0.98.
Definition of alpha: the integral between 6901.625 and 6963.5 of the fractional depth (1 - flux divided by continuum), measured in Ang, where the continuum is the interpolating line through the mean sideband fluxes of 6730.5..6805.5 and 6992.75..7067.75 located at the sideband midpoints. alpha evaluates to 3.17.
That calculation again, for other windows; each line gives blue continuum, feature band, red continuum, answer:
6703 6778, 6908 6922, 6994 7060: 1.0 Ang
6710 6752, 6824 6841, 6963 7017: -0.1 Ang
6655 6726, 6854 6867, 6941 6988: 0.3 Ang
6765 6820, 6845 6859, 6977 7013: 0.1 Ang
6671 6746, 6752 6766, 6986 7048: -0.2 Ang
